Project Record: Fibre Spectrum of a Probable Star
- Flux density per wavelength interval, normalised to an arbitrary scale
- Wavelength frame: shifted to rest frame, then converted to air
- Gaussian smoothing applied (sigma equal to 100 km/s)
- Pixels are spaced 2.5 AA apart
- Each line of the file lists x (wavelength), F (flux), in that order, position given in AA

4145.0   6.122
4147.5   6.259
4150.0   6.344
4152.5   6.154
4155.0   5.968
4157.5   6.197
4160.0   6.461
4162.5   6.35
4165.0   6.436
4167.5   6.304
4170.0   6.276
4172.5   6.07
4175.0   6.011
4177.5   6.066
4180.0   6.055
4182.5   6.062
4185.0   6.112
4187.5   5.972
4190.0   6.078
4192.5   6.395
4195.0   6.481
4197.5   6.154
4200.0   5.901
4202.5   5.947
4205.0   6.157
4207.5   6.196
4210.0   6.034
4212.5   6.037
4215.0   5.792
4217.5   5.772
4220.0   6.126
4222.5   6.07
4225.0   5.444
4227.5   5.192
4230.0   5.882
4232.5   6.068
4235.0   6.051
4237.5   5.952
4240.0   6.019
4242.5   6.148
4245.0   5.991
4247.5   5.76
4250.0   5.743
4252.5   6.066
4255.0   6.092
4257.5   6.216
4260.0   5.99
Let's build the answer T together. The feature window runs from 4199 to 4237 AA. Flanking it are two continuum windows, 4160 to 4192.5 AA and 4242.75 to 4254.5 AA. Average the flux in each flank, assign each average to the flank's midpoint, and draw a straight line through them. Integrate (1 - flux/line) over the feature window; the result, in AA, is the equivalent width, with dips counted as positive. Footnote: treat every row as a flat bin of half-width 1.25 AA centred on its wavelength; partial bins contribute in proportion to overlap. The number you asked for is 0.74 AA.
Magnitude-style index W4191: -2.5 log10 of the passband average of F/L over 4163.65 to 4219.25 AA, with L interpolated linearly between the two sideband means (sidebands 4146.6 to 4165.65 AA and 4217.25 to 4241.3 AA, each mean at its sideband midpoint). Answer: -0.01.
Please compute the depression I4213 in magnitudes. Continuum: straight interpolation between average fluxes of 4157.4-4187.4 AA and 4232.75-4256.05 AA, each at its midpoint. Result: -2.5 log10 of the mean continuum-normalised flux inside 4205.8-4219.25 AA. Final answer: 0.02 mag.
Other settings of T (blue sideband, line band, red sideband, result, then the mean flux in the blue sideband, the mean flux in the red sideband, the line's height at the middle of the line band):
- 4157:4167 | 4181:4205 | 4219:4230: -0.3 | 6.37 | 5.72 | 6.05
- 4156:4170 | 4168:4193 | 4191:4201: 0.7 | 6.34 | 6.24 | 6.28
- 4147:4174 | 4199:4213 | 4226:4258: 0.1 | 6.25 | 5.93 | 6.07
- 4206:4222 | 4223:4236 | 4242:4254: 0.5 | 6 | 5.93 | 5.97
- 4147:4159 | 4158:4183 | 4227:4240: -0.4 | 6.19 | 5.88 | 6.12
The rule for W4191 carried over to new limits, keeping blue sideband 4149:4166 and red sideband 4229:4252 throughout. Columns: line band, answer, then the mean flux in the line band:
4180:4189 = 0.021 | 6.05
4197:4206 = 0.014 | 6.03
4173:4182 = 0.026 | 6.05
